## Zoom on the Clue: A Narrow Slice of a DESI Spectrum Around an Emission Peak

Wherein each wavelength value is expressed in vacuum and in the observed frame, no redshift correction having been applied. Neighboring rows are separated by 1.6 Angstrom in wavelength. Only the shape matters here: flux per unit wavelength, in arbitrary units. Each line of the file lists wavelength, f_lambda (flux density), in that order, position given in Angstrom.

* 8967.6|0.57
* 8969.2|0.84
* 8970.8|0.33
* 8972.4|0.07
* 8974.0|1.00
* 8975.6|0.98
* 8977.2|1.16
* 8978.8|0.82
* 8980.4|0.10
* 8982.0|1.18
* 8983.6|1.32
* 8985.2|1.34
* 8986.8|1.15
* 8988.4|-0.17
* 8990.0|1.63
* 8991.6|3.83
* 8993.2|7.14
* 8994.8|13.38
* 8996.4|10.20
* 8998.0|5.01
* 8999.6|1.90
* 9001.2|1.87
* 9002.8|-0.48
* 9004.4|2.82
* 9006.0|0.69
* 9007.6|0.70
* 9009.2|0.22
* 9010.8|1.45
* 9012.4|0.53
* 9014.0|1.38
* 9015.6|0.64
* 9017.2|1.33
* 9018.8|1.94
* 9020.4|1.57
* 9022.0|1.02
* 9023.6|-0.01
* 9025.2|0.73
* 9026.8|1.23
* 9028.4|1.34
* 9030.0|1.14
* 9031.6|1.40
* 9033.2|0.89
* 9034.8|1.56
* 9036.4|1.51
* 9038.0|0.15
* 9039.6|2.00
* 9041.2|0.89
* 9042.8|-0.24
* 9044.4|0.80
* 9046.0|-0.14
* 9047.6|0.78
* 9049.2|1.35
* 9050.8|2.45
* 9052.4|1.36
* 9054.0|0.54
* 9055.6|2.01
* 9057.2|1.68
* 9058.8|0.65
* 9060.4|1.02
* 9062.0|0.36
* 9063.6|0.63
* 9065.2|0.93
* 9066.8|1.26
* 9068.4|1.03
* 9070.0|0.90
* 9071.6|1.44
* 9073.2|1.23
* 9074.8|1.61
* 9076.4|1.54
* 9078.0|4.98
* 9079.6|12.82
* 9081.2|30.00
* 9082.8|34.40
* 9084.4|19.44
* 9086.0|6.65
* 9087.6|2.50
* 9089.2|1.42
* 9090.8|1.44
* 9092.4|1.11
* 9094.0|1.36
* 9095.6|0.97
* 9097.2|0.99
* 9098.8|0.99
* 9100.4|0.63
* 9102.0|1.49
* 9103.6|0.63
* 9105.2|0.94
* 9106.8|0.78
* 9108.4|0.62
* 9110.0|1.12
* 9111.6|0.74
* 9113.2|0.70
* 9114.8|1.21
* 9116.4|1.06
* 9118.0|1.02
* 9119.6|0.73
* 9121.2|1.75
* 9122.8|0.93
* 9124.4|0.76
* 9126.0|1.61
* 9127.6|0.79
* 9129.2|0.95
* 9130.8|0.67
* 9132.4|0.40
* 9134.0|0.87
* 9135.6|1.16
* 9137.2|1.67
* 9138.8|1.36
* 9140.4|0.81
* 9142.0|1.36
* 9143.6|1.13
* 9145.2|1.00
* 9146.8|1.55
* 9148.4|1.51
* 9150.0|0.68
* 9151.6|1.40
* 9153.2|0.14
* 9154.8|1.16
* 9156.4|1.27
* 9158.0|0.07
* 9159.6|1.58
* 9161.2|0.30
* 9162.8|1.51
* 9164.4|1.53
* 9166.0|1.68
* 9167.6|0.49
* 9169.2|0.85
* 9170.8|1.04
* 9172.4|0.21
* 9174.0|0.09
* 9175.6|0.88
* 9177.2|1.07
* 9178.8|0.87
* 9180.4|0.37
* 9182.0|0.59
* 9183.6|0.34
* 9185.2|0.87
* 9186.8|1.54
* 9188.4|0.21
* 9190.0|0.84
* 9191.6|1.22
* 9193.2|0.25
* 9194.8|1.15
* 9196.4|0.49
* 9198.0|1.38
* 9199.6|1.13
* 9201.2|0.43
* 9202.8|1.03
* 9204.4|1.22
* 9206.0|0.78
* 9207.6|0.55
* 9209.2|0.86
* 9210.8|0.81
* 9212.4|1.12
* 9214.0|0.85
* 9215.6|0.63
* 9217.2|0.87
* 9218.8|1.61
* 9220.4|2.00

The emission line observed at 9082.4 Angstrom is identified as [O III] 5007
